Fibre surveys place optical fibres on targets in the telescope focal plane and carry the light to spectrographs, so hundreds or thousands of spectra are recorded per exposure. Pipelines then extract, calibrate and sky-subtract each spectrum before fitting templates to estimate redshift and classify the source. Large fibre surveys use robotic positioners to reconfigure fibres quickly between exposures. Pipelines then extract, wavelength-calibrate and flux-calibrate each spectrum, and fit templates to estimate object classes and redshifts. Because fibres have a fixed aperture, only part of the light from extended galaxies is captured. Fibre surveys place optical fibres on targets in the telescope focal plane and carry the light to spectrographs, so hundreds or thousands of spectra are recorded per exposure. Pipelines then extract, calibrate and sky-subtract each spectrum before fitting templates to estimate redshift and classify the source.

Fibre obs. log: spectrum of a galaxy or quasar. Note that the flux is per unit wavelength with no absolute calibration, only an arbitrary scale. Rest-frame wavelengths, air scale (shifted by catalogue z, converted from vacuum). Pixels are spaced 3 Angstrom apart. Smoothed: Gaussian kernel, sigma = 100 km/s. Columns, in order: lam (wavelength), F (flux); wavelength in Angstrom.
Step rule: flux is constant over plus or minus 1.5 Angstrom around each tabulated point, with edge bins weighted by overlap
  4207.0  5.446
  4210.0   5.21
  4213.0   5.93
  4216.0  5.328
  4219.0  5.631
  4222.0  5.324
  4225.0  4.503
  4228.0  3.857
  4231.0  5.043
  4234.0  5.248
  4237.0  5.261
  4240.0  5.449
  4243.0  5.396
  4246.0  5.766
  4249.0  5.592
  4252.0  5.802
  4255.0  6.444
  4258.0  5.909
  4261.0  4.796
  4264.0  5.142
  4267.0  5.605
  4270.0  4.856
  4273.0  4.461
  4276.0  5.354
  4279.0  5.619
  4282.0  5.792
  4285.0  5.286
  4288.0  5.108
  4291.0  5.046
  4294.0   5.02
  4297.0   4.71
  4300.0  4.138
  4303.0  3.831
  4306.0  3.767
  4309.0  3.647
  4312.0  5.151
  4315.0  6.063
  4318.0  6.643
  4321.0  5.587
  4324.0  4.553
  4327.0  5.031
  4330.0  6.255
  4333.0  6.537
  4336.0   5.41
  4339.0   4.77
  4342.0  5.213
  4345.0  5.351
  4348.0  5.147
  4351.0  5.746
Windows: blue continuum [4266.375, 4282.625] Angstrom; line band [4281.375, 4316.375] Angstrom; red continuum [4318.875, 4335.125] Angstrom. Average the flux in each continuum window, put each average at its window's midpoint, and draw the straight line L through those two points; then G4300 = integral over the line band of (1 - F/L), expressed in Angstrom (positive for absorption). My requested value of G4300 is 4.17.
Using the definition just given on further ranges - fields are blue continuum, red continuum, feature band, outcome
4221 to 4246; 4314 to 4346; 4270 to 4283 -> 0.1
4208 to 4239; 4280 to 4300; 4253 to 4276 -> -1.0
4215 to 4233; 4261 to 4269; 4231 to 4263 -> -2.7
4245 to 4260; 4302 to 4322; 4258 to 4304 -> 3.5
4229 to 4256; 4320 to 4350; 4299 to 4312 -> 3.5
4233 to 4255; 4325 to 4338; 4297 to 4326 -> 4.4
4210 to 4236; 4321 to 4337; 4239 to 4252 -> -0.9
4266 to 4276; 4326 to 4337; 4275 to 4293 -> -0.6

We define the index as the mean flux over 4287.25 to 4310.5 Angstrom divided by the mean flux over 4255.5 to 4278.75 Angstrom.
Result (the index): 0.84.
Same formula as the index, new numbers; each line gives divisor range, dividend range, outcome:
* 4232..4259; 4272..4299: 0.91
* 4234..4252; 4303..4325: 0.91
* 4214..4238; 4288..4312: 0.88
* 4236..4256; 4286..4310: 0.78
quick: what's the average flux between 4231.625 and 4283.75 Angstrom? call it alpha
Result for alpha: 5.43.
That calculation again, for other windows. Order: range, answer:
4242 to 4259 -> 5.83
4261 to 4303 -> 5.03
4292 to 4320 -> 4.79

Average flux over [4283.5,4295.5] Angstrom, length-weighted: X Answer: 5.11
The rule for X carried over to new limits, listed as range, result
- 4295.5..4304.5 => 4.23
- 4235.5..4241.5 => 5.36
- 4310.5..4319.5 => 5.95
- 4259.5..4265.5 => 4.97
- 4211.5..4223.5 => 5.55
